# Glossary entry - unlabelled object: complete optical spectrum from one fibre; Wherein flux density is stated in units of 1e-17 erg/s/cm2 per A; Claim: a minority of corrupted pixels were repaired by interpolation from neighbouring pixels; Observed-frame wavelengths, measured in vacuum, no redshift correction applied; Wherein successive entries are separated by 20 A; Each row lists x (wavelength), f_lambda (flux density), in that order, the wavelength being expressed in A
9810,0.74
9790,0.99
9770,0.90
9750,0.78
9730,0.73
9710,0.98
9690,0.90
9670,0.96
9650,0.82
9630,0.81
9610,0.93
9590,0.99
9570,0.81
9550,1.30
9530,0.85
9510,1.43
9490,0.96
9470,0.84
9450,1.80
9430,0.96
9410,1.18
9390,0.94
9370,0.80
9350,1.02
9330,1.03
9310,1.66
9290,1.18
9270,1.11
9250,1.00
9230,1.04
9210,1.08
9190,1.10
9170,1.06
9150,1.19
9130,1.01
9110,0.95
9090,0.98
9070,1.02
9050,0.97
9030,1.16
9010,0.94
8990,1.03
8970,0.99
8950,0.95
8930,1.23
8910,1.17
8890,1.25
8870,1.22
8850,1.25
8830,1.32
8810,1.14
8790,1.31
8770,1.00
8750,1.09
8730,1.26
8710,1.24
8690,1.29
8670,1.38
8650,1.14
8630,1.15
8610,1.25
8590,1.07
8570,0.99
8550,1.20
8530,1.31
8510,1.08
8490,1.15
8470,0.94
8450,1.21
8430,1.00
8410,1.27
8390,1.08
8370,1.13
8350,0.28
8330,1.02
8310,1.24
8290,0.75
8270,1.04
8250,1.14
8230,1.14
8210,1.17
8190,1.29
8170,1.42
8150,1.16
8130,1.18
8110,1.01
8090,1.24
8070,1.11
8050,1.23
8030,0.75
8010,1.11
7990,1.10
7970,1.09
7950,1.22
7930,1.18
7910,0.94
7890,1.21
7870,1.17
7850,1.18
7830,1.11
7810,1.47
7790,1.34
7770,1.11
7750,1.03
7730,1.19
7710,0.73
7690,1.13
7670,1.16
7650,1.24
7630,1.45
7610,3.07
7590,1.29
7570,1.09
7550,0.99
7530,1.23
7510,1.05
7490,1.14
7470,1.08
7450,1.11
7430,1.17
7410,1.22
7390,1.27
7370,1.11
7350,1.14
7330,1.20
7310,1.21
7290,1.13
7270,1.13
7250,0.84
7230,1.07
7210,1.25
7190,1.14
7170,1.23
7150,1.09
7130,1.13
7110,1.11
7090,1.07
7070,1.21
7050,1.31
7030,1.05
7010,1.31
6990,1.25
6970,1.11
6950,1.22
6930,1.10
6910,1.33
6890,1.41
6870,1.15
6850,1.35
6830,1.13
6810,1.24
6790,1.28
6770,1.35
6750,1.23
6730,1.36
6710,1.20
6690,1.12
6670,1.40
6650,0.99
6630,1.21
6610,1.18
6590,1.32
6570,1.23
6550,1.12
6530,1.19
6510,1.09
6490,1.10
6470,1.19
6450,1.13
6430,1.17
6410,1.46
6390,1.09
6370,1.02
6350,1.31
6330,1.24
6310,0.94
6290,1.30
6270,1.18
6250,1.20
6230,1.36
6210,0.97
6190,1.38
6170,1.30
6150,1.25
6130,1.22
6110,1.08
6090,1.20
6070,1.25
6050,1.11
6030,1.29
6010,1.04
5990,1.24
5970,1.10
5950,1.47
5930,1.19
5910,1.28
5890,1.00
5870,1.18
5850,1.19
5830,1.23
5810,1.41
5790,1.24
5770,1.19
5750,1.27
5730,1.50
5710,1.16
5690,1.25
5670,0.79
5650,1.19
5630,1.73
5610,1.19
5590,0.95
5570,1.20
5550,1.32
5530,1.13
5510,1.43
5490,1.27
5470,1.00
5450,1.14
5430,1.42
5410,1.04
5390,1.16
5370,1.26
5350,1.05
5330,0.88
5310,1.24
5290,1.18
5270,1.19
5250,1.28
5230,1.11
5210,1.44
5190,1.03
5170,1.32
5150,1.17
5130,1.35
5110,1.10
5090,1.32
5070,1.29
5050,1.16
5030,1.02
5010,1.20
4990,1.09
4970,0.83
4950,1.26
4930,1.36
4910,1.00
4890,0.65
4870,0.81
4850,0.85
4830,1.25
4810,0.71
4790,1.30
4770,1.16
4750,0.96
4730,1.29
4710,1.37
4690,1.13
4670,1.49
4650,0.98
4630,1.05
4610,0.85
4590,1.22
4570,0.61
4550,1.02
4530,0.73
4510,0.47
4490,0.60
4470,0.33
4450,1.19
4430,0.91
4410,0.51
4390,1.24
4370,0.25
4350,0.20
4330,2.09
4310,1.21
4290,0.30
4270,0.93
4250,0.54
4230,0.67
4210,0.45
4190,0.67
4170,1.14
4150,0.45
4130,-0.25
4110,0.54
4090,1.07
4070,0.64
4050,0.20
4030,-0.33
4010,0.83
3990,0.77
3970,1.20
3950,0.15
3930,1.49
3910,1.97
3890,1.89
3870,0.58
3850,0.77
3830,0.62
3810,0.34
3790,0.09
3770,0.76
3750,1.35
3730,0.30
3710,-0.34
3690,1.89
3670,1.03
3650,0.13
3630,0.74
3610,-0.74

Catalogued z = 0.16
